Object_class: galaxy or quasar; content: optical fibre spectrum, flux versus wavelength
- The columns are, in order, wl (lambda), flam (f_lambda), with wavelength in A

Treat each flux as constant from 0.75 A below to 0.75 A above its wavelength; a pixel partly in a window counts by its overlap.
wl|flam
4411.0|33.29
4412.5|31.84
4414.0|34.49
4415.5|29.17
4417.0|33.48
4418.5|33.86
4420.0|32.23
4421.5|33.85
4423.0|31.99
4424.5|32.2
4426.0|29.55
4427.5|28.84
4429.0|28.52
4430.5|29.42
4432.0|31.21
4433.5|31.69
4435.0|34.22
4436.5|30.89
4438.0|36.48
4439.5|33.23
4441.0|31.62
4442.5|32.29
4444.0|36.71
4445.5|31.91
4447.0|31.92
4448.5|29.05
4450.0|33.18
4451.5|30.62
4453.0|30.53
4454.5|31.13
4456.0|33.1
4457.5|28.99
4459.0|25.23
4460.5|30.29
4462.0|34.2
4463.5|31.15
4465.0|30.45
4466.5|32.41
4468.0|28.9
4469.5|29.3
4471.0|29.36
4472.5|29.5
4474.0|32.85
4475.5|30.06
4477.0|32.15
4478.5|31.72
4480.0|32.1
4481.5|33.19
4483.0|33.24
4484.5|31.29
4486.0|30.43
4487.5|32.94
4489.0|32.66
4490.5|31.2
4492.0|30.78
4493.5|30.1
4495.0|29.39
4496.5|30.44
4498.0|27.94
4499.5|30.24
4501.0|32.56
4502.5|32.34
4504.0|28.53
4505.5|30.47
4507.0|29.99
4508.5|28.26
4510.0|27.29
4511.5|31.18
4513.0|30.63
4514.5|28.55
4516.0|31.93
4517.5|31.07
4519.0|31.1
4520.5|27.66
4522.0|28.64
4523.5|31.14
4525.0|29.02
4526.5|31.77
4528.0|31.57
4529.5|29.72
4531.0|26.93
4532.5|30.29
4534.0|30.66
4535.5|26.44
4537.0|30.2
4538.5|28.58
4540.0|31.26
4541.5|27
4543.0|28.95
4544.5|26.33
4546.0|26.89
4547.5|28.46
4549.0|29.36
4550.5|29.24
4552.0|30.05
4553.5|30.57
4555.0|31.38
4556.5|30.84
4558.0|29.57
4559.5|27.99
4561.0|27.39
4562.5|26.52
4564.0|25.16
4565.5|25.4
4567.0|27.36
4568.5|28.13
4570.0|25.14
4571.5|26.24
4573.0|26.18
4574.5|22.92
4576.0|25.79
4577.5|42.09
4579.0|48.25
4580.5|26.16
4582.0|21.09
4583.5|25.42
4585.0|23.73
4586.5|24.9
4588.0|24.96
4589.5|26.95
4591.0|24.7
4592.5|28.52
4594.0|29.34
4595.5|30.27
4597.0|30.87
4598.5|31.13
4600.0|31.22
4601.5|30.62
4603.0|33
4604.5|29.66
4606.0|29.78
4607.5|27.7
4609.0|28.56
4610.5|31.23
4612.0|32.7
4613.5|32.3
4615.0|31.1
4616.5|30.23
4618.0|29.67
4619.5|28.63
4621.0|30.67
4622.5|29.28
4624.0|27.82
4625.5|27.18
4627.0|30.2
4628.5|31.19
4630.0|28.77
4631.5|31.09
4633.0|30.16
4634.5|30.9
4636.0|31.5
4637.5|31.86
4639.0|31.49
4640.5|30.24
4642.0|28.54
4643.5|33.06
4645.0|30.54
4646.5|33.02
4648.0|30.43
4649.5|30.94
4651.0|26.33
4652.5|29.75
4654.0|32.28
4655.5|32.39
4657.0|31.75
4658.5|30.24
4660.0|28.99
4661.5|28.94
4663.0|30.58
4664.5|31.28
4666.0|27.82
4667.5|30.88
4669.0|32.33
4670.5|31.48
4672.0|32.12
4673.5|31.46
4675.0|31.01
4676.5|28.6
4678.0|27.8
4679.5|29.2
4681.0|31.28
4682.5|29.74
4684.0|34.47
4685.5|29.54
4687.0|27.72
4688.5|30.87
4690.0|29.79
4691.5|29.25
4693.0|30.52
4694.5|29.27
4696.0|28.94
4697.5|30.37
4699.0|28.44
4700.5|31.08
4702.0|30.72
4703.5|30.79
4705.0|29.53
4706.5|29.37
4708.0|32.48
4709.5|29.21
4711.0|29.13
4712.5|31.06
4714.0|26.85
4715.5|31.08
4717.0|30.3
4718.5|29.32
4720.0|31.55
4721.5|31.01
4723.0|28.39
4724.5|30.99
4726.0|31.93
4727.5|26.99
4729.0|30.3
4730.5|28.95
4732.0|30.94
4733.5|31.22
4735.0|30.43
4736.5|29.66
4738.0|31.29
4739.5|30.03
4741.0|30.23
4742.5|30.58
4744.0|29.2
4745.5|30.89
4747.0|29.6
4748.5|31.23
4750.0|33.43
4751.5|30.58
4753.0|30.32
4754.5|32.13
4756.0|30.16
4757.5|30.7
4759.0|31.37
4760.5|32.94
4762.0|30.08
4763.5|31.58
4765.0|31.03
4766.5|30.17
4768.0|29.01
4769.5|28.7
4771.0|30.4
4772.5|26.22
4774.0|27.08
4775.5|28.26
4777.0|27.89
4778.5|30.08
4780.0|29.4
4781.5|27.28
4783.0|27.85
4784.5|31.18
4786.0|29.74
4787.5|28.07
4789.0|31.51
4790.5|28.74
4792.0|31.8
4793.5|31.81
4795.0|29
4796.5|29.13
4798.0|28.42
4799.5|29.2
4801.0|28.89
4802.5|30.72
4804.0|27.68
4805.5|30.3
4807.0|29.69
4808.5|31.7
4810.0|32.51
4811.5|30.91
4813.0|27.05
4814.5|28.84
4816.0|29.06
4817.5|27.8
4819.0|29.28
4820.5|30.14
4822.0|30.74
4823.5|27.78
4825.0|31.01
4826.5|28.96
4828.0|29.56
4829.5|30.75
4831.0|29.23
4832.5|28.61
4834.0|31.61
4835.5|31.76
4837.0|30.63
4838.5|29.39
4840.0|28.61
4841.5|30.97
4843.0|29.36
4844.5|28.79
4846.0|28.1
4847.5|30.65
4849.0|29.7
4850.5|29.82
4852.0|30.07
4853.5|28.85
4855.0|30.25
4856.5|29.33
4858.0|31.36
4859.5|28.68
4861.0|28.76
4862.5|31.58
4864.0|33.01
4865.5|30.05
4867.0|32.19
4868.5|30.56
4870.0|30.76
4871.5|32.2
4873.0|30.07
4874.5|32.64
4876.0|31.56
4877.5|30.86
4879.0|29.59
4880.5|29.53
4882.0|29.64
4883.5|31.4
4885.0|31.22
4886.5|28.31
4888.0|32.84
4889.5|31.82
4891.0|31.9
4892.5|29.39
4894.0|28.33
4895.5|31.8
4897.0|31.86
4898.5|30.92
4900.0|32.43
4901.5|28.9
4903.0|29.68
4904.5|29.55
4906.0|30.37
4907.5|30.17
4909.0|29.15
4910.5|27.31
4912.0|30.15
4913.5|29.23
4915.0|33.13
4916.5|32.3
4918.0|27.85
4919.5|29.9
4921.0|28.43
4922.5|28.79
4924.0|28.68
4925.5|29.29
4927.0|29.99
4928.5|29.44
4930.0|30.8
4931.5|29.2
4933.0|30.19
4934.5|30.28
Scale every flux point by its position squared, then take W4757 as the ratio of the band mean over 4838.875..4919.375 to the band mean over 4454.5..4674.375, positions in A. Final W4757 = 1.16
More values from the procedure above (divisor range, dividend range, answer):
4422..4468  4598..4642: 1.04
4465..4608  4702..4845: 1.12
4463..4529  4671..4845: 1.10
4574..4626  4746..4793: 1.09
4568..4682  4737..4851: 1.08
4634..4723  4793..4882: 1.06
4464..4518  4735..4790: 1.10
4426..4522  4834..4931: 1.16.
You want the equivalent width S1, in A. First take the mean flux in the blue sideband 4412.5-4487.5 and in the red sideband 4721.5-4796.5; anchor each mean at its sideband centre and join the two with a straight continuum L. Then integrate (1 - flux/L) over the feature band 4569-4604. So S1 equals 2.5 A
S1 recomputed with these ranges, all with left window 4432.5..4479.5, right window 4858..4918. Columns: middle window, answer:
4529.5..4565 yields 2.9 A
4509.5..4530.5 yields 0.8 A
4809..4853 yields 1.4 A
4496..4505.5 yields 0.3 A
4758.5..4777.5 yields 0.8 A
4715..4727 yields 0.2 A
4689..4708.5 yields 0.6 A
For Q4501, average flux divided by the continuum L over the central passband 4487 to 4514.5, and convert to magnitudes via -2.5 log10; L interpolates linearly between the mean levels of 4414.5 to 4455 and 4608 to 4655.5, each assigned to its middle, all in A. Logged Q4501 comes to 0.04 mag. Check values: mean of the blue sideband 31.9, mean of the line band 30.3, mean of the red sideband 30.4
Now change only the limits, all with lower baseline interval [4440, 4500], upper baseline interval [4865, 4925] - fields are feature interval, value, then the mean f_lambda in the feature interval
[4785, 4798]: 0.02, 29.9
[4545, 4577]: 0.12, 27.7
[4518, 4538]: 0.05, 29.6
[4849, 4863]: 0.02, 29.8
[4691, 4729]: 0.03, 30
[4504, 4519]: 0.04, 29.9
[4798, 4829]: 0.03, 29.6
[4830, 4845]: 0.02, 29.9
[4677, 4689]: 0.03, 30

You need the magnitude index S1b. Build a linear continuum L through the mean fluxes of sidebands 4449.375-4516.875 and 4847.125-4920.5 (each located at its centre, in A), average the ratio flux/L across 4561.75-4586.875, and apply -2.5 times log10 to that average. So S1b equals 0.11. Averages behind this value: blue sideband 30.7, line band 27.7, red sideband 30.4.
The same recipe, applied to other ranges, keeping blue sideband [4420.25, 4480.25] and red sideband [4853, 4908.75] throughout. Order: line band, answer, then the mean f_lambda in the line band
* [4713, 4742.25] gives 0.03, 30.1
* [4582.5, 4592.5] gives 0.23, 25.3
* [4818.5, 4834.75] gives 0.03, 29.8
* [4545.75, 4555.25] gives 0.06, 29.5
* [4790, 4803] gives 0.04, 29.7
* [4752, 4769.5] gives 0.00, 30.8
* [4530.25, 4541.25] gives 0.08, 29.1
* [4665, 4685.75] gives 0.01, 30.6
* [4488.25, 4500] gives 0.03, 30.3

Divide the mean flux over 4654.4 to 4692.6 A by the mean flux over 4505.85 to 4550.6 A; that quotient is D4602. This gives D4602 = 1.04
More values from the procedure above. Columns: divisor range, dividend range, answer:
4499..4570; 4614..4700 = 1.04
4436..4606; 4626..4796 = 1.01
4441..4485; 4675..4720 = 0.96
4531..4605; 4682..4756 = 1.06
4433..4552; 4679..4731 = 0.98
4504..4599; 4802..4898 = 1.05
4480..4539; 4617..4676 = 1.00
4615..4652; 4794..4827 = 0.98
